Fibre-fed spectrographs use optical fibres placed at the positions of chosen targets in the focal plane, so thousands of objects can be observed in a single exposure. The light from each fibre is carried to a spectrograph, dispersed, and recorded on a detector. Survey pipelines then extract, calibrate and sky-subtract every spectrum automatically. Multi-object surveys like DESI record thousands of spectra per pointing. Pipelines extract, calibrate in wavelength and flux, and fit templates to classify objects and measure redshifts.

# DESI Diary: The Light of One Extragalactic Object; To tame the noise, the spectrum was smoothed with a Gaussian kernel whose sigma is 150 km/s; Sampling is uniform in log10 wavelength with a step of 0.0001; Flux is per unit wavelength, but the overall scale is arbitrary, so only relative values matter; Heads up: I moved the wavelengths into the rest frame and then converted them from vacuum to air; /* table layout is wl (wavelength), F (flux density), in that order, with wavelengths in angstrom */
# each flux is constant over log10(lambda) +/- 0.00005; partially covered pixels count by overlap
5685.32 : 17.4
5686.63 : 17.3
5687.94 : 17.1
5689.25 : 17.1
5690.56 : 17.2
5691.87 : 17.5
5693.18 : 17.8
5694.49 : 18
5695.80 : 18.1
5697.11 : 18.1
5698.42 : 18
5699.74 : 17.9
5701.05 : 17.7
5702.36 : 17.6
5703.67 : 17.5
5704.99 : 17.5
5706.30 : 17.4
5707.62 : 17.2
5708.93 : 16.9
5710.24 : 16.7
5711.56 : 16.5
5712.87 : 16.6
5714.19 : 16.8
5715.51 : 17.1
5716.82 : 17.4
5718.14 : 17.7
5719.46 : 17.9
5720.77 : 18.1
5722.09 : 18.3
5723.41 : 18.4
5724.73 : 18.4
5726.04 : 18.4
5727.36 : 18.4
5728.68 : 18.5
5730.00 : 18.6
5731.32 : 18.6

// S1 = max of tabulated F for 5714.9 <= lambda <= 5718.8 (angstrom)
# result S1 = 17.7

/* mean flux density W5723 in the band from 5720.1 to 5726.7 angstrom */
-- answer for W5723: 18.3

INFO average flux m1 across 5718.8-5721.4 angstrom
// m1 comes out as 18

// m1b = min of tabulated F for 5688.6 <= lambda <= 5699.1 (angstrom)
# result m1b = 17.1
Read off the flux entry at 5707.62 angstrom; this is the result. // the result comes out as 17.2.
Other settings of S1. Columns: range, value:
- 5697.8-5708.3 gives 18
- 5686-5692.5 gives 17.5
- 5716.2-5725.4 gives 18.4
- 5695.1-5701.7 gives 18.1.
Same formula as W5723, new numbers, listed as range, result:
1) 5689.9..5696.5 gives 17.7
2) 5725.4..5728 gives 18.4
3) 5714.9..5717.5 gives 17.3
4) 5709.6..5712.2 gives 16.6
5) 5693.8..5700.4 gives 18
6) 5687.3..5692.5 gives 17.2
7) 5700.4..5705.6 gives 17.6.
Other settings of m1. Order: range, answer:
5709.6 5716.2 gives 16.7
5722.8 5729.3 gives 18.4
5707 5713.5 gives 16.8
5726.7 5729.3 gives 18.4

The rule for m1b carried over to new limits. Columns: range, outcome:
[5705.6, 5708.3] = 17.2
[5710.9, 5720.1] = 16.5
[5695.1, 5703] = 17.6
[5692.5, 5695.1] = 17.8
